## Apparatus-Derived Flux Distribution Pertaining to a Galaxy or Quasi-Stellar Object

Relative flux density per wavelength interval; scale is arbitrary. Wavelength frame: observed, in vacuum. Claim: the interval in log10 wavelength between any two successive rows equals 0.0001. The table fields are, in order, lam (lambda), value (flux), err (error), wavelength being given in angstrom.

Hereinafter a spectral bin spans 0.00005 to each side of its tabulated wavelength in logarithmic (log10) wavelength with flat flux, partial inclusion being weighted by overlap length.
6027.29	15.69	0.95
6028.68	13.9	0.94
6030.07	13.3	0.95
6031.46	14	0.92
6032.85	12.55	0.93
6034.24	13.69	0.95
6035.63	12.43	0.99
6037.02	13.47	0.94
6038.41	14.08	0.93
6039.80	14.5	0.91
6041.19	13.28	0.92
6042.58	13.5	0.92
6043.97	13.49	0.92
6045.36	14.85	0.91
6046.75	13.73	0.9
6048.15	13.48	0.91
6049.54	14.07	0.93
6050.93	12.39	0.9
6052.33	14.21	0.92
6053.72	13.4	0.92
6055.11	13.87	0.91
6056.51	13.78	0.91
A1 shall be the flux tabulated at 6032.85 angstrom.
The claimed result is 12.55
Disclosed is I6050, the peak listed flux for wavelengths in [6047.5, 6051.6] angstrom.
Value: 14.07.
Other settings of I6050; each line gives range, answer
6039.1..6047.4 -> 14.85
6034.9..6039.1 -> 14.08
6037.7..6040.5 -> 14.5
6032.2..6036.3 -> 13.69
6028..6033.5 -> 14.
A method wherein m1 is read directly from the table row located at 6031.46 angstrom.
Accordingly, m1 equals 14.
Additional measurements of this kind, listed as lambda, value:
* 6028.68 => 13.9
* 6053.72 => 13.4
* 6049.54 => 14.07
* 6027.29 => 15.69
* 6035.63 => 12.43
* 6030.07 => 13.3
